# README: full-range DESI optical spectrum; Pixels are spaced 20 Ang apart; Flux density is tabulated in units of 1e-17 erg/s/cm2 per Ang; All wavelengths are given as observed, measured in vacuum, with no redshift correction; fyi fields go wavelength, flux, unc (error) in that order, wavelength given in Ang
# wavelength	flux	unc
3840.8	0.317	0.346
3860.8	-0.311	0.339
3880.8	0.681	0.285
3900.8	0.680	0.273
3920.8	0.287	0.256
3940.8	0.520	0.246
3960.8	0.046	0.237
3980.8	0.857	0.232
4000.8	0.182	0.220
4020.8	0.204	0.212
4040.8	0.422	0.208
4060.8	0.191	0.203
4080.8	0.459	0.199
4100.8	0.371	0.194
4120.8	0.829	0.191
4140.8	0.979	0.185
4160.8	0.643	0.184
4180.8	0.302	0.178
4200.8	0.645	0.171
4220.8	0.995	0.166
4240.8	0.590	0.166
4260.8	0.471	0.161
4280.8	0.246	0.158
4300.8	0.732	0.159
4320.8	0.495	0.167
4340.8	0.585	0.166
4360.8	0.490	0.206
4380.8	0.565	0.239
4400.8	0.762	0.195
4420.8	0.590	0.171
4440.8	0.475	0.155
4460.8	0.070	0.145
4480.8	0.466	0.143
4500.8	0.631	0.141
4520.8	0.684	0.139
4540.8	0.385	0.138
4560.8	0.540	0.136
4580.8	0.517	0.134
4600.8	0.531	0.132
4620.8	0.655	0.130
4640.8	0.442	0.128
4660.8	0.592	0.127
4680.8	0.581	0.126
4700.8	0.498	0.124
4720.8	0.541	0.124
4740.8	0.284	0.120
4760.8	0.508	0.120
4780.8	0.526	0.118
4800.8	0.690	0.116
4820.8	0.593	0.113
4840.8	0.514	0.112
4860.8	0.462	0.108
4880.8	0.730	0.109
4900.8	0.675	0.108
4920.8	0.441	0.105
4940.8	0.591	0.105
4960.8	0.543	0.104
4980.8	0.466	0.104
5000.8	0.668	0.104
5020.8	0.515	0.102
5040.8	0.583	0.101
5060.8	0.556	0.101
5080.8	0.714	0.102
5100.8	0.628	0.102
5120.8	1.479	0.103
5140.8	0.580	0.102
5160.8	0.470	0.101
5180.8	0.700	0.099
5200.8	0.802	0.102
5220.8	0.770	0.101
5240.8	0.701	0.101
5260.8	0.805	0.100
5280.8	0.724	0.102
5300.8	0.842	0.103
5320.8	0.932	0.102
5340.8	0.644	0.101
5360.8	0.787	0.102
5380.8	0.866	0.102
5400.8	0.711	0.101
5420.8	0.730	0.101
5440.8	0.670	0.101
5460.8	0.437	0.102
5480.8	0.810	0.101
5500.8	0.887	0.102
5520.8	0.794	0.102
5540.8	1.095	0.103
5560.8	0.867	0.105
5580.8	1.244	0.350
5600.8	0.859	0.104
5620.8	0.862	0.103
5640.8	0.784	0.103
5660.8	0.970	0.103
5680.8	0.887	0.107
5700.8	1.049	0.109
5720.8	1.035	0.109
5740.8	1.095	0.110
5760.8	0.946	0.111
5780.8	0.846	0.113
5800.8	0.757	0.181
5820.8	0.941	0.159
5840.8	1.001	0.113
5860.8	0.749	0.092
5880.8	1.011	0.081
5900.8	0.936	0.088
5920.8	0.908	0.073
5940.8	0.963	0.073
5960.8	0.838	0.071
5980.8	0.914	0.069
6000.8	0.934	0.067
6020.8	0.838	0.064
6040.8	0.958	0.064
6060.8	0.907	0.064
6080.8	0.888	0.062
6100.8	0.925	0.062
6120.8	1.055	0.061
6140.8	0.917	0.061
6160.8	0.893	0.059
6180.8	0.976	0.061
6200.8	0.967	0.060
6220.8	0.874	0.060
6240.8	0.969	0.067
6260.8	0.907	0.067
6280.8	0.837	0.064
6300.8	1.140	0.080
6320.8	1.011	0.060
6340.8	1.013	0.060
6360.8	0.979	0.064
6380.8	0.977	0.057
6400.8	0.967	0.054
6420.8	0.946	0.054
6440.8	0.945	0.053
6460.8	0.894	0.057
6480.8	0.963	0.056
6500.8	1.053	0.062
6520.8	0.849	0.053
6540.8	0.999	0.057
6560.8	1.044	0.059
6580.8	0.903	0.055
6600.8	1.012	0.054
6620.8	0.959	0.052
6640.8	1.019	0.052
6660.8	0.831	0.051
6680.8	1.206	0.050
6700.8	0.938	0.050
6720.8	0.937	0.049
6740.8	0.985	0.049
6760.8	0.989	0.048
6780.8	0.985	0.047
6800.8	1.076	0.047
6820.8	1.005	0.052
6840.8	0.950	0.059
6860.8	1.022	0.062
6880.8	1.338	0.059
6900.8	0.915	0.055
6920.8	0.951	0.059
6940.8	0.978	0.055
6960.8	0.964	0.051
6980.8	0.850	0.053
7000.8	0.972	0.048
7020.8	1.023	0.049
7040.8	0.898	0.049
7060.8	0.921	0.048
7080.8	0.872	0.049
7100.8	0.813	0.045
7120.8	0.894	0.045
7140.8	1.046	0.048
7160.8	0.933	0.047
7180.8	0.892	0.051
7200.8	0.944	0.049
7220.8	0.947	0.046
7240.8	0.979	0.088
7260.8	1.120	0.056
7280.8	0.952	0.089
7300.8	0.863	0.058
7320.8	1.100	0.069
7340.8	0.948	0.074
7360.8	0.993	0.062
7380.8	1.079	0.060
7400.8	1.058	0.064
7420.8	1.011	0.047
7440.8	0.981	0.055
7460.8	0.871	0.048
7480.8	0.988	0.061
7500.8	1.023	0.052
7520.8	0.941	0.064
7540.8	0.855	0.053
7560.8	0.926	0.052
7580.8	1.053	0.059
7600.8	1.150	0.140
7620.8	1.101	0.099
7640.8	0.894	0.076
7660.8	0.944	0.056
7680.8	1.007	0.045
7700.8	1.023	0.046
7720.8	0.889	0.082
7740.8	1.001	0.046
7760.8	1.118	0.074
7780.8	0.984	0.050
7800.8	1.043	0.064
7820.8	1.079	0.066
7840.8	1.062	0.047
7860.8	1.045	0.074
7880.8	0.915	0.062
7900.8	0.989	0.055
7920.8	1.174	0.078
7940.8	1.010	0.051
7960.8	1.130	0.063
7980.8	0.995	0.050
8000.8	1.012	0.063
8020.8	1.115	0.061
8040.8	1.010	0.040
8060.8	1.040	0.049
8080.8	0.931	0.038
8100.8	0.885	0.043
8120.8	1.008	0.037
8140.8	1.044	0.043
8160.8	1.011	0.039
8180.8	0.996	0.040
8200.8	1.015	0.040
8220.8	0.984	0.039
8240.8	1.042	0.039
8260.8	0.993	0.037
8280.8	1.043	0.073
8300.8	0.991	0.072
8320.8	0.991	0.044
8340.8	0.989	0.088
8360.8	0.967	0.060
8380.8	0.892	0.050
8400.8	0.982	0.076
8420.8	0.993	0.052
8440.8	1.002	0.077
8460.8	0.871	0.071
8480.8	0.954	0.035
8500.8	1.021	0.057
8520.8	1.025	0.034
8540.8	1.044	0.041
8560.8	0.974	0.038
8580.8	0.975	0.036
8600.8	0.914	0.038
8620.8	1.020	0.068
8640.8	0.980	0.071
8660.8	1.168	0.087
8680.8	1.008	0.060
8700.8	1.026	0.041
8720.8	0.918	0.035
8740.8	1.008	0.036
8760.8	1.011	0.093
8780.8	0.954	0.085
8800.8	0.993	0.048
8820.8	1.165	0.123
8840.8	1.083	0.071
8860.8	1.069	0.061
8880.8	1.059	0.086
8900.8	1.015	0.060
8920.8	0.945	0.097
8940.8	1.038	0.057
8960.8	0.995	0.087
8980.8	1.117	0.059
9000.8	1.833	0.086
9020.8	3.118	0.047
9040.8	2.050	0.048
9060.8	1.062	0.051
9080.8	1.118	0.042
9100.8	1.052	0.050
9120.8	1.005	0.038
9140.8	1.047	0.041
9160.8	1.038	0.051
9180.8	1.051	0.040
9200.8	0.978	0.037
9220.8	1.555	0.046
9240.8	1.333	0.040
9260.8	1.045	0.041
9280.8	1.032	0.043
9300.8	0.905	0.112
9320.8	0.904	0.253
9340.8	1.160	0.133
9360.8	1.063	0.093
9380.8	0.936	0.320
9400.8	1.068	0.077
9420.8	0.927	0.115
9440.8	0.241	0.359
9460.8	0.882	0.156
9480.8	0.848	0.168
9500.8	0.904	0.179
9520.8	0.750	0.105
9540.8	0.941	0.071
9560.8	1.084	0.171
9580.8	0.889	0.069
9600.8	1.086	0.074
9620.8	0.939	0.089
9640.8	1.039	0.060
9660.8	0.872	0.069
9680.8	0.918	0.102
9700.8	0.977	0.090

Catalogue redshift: 0.37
